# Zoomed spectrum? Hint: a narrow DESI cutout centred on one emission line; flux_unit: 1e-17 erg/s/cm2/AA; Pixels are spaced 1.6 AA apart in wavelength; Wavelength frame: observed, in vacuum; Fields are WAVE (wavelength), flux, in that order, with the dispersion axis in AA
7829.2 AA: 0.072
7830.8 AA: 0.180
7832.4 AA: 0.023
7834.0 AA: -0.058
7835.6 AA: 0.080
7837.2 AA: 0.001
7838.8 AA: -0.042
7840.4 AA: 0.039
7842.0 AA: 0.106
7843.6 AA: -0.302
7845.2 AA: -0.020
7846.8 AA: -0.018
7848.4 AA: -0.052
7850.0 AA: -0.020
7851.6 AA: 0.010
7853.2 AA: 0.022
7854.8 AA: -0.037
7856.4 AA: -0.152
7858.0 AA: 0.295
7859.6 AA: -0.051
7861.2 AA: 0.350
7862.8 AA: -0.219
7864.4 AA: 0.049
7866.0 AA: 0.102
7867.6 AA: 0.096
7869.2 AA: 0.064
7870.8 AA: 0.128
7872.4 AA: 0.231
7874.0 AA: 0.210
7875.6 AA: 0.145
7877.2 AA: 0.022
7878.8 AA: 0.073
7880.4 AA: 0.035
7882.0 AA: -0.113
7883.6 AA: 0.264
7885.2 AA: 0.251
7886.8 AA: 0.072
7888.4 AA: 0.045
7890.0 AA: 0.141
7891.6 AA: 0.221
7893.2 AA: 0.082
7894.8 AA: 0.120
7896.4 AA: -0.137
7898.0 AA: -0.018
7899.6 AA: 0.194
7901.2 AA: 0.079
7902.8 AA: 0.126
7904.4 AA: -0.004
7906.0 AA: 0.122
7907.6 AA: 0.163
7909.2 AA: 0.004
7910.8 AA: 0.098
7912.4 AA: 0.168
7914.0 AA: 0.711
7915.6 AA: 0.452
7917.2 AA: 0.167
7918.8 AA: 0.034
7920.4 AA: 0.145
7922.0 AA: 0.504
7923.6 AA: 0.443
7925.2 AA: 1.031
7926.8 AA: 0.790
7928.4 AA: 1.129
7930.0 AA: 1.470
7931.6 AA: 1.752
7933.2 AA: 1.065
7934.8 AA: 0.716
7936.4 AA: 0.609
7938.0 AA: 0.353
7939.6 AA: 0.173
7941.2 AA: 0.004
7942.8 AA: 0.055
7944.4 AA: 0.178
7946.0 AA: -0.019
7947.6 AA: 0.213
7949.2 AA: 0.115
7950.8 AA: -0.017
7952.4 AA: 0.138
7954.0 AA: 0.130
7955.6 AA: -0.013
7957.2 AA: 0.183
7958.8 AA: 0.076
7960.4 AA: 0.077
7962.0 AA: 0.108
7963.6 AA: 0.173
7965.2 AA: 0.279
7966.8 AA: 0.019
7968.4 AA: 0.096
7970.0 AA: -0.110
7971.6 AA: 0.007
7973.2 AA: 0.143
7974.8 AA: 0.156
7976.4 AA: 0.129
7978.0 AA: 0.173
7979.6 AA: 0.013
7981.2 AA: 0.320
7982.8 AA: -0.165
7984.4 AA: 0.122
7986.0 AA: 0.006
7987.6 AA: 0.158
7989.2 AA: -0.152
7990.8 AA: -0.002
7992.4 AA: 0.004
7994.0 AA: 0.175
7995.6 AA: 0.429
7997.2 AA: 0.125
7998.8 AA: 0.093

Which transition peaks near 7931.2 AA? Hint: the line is [O II] 3727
